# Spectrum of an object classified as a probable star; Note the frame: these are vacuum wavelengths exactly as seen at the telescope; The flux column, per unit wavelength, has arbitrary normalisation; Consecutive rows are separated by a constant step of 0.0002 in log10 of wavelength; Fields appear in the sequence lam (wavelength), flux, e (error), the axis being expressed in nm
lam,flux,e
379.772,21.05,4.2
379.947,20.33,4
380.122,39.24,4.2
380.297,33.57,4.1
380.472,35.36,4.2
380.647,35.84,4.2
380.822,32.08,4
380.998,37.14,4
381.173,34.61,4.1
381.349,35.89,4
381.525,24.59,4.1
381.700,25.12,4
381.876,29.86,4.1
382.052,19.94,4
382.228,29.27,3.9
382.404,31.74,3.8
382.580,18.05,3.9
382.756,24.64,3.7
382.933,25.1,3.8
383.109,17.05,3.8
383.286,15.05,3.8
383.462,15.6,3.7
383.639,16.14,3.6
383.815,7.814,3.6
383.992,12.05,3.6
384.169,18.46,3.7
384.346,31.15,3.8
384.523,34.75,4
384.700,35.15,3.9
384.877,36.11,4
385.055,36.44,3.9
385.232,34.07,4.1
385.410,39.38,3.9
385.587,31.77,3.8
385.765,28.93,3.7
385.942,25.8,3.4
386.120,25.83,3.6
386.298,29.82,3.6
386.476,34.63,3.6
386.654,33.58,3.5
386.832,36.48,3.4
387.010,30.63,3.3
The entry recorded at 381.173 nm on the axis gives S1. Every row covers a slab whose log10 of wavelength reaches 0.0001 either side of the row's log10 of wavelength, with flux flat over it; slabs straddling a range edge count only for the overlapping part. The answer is 34.61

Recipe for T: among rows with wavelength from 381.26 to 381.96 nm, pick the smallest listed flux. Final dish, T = 24.59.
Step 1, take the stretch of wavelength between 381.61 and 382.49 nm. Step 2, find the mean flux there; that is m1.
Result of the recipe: 27.2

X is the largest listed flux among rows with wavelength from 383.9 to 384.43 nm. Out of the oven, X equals 31.15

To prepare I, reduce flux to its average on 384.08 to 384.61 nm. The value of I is 28.1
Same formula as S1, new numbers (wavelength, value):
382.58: 18.05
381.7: 25.12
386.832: 36.48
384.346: 31.15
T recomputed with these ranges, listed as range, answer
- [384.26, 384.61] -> 31.15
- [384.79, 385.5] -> 34.07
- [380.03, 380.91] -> 32.08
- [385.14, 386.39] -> 25.8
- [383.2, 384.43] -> 7.814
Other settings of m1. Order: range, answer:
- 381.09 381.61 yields 31.7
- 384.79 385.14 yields 36.2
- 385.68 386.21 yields 26.9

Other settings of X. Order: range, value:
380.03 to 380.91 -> 39.24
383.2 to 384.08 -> 16.14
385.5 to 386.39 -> 31.77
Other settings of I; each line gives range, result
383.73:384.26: 12.9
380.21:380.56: 34.5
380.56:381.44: 35.1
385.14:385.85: 33.6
